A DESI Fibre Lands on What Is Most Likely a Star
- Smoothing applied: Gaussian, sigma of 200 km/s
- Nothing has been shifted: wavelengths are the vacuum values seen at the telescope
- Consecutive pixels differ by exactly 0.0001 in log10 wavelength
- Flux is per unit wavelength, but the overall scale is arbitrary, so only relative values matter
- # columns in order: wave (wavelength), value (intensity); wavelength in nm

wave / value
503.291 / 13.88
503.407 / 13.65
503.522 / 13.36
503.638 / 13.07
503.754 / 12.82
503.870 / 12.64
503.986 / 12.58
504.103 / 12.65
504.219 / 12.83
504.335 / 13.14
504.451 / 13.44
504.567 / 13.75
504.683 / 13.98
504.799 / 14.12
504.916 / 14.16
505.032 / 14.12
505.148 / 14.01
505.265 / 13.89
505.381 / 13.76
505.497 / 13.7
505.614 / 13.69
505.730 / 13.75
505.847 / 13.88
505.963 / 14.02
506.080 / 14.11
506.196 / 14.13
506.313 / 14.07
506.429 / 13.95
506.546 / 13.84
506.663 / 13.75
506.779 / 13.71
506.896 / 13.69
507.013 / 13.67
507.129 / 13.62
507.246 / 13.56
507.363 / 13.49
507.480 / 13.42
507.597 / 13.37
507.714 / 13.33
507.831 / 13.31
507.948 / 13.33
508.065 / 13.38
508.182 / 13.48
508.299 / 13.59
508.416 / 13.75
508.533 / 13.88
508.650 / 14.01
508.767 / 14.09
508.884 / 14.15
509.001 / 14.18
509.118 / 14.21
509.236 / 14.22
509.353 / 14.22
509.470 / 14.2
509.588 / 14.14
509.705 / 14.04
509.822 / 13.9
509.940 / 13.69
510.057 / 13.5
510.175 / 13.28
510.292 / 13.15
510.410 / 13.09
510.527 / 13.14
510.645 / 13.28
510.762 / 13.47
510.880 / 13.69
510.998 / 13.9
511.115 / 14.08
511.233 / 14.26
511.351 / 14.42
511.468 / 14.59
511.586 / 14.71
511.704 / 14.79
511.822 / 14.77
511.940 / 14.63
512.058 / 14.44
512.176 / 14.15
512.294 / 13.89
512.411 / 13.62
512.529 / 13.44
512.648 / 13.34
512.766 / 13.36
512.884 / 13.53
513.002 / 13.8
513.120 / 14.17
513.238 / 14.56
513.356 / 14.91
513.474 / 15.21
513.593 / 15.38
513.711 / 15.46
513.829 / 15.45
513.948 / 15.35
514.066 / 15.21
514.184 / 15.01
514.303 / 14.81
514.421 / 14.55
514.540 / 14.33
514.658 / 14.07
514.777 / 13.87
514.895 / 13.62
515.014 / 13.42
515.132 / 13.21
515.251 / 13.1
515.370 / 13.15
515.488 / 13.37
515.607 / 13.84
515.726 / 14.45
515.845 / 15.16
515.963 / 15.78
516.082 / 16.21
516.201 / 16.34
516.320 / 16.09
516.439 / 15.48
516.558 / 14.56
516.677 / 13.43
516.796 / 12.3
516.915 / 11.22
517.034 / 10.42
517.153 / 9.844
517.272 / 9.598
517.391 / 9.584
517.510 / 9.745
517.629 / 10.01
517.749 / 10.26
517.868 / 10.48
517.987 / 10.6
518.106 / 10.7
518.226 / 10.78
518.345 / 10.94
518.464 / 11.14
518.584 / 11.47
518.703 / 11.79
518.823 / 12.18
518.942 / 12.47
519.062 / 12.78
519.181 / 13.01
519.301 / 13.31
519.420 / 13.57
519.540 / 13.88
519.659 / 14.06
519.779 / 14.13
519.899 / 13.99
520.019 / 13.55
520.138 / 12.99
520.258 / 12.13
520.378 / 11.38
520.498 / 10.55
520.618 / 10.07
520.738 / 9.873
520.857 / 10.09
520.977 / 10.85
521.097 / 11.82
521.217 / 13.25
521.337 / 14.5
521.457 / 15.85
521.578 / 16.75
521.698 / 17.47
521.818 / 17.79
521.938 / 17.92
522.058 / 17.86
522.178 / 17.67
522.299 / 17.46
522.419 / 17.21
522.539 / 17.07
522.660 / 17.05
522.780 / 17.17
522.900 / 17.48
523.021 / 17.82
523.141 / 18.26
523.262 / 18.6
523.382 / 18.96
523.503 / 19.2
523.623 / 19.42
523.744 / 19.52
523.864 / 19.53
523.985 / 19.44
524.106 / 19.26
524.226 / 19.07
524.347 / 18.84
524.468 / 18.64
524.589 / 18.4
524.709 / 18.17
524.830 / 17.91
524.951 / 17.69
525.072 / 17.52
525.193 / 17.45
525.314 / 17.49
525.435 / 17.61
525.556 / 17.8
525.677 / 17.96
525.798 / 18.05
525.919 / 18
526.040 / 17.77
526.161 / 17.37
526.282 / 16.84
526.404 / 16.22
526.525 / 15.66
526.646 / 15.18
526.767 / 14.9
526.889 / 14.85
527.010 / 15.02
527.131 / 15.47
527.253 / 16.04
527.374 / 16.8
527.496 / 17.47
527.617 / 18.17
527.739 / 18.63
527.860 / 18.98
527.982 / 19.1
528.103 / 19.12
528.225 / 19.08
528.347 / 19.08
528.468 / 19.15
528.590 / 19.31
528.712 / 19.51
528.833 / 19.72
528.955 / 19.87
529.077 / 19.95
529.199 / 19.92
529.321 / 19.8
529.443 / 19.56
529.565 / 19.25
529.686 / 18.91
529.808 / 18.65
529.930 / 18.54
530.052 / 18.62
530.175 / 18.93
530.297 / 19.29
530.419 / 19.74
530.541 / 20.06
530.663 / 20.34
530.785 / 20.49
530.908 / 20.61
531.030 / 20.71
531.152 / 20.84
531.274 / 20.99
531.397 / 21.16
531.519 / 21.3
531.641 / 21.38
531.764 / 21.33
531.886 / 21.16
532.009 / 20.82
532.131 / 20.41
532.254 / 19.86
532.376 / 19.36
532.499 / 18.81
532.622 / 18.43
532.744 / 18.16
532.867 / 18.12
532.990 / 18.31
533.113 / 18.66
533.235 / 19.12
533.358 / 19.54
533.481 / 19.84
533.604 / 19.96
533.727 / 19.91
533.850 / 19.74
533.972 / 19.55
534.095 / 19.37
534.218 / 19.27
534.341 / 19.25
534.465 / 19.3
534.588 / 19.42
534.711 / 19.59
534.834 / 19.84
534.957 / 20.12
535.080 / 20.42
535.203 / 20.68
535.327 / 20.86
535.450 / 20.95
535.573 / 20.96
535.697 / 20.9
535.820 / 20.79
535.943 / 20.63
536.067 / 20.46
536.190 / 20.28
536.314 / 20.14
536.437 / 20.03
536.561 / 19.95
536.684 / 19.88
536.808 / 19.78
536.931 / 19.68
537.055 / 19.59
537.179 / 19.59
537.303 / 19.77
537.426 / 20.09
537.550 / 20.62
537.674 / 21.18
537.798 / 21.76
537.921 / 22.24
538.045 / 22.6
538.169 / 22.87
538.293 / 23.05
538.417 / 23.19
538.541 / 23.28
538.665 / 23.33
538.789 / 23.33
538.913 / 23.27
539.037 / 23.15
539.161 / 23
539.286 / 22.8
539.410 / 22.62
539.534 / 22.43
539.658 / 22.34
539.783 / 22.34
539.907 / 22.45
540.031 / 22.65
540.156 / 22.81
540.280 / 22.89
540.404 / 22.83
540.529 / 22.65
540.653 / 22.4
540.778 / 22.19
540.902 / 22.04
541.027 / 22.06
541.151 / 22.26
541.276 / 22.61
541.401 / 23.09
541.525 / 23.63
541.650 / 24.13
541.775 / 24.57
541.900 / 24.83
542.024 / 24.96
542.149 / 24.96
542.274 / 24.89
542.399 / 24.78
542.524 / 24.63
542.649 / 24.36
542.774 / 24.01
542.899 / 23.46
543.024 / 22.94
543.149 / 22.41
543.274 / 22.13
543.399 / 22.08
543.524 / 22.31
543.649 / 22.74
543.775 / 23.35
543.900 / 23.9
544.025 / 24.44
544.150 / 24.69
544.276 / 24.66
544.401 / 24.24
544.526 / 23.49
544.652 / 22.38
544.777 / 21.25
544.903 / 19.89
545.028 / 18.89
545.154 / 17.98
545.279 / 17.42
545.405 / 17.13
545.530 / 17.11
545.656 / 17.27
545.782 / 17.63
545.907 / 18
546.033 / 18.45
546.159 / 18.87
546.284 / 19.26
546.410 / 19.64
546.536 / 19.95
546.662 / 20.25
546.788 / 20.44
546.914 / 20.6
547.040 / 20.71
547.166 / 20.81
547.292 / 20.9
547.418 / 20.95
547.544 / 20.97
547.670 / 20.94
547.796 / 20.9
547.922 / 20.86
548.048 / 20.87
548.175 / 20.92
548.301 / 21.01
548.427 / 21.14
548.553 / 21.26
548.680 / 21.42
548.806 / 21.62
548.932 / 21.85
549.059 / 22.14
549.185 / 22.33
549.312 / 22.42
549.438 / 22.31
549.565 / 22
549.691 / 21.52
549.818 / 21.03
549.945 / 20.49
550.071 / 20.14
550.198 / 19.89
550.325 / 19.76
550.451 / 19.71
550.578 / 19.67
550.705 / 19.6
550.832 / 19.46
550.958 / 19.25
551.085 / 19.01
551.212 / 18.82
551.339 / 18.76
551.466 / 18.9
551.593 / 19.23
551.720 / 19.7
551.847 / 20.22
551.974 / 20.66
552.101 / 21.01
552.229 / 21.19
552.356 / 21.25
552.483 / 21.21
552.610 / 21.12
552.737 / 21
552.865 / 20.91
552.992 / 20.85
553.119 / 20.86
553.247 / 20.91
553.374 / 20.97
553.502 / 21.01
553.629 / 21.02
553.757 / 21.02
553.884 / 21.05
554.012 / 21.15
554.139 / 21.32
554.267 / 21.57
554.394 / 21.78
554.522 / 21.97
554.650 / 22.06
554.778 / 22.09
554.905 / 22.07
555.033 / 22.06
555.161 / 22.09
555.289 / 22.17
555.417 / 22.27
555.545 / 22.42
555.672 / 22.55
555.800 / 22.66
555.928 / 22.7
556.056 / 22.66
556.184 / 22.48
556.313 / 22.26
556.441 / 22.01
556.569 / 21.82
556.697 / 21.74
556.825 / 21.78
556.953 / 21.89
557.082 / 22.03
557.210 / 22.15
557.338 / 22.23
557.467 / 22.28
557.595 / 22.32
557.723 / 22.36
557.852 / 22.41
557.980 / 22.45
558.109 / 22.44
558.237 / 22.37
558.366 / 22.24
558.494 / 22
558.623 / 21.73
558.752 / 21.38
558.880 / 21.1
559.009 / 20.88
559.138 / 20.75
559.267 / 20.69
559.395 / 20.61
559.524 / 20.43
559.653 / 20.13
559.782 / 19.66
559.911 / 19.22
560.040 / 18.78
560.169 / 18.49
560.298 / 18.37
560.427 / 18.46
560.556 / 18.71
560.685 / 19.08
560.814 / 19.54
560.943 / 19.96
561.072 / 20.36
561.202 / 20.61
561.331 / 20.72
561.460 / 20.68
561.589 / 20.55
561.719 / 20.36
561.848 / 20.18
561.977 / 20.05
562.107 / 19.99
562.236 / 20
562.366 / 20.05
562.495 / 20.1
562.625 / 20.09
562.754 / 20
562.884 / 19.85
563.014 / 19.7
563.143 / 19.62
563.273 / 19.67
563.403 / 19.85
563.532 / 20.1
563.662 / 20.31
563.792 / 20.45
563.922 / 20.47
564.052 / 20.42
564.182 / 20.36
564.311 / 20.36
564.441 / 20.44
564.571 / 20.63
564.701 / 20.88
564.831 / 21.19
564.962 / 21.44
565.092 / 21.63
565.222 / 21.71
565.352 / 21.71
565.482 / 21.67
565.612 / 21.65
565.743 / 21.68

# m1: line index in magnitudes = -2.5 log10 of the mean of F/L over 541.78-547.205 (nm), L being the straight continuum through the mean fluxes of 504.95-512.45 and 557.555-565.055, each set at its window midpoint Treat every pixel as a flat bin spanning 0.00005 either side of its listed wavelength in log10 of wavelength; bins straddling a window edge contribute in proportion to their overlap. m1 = -0.18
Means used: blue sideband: 13.9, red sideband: 20.4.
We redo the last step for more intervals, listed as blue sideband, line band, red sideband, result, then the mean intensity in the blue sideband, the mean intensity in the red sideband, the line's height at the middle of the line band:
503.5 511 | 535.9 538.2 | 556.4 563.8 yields -0.17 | 13.6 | 20.6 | 17.6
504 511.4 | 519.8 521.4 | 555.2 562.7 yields 0.28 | 13.7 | 21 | 15.6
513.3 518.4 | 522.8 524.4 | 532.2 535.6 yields -0.18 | 13.3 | 19.5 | 16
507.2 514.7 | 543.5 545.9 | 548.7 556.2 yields -0.07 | 14.1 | 21.1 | 19.8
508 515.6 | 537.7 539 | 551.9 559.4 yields -0.22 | 14.1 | 21.7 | 18.7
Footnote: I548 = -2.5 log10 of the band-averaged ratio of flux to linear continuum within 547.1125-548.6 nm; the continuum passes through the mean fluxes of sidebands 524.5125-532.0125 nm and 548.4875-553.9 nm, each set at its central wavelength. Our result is -0.03 mag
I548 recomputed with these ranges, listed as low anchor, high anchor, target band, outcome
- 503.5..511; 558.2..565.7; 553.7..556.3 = -0.13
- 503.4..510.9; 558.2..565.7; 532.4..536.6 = -0.16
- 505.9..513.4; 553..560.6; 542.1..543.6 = -0.22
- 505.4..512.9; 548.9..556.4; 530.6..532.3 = -0.19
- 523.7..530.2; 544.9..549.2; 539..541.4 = -0.17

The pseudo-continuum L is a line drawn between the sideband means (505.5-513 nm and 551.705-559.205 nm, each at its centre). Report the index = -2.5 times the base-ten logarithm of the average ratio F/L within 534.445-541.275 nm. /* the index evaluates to -0.15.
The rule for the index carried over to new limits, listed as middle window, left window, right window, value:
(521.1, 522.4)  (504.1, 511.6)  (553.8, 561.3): -0.04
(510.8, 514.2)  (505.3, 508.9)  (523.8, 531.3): 0.04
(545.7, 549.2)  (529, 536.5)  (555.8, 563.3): 0.00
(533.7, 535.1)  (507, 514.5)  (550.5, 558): -0.09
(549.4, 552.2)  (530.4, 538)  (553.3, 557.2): 0.08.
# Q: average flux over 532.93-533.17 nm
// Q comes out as 18.5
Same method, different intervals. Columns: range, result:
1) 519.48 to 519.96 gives 14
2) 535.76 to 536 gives 20.7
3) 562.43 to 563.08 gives 20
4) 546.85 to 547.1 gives 20.6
